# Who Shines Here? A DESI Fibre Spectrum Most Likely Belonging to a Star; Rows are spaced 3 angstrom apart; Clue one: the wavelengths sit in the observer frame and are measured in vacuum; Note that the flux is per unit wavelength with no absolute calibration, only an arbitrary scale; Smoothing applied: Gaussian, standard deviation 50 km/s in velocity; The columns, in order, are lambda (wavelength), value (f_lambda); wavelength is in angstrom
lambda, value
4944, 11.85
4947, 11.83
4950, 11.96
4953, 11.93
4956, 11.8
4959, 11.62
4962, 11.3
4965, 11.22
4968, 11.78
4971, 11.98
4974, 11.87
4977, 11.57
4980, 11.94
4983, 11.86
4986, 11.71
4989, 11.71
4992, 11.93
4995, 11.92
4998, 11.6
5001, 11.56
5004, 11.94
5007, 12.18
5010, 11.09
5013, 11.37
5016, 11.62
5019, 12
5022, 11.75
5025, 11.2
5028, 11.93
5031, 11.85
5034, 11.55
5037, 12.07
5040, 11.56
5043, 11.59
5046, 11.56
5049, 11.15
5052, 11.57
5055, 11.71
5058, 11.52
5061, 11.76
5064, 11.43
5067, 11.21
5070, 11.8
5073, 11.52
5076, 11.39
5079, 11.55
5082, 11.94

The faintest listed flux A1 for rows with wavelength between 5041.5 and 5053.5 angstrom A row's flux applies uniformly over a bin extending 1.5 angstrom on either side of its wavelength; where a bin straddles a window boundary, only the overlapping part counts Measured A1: 11.15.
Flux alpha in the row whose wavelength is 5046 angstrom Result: 11.56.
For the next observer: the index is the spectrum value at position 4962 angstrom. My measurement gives 11.3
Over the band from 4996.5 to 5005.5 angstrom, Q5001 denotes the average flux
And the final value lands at 11.7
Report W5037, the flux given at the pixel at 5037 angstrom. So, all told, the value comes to 12.07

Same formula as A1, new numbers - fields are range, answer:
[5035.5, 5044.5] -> 11.56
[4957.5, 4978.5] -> 11.22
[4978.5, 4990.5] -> 11.71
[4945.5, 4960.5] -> 11.62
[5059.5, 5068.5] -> 11.21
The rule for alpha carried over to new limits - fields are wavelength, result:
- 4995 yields 11.92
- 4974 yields 11.87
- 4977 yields 11.57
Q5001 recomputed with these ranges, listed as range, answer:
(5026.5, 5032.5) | 11.9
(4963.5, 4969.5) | 11.5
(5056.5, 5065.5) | 11.6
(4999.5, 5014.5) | 11.6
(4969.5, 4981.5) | 11.8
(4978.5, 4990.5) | 11.8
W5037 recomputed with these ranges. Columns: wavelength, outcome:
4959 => 11.62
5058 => 11.52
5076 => 11.39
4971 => 11.98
